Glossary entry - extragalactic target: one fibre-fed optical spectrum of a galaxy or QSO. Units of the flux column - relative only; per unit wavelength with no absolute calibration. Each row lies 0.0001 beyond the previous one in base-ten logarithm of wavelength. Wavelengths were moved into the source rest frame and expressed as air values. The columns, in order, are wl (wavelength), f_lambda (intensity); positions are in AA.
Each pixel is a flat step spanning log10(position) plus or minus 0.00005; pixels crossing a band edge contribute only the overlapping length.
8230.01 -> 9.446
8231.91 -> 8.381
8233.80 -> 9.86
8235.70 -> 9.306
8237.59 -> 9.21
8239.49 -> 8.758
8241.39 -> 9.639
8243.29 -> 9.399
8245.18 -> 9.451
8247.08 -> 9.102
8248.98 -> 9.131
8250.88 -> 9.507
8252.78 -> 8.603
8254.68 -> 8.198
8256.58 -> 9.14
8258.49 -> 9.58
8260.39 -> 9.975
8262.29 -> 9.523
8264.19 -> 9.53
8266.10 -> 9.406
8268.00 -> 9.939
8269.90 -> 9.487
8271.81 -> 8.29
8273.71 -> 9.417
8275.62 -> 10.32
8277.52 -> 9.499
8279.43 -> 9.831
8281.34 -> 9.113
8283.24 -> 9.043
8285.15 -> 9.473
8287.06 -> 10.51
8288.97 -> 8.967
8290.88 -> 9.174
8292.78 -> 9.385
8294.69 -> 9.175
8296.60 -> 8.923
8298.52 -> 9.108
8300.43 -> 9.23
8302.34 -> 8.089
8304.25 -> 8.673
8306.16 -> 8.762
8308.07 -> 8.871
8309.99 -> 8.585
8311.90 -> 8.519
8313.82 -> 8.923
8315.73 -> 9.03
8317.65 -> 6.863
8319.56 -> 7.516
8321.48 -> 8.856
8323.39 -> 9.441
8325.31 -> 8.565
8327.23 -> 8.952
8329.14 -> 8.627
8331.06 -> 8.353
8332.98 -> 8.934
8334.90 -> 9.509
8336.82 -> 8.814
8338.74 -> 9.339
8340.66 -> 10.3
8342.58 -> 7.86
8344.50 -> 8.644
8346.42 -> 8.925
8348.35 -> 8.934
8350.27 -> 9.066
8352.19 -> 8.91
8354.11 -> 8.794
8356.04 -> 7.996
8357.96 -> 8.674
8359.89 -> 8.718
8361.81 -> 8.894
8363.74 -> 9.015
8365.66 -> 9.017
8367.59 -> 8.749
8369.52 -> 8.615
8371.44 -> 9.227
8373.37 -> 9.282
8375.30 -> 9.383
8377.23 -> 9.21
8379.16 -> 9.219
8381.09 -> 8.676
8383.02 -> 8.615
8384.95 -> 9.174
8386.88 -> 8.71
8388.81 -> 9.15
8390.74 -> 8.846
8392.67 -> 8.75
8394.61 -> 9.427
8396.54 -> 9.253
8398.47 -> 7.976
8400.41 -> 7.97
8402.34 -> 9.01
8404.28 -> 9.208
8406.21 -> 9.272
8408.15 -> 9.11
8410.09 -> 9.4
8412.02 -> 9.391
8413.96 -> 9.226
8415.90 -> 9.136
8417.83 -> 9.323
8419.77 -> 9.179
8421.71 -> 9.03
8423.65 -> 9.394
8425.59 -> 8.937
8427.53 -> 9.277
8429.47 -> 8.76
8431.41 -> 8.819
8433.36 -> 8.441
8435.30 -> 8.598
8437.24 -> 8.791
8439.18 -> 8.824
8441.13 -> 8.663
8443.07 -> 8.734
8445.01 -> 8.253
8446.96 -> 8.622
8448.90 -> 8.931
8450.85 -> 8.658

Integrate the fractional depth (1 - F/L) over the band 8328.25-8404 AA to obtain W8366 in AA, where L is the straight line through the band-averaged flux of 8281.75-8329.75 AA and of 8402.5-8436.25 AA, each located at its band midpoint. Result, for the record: 0.7 AA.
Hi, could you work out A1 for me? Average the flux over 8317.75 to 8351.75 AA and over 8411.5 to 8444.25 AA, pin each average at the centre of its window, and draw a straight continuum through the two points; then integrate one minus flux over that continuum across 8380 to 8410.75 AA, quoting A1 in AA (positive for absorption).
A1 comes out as 0.0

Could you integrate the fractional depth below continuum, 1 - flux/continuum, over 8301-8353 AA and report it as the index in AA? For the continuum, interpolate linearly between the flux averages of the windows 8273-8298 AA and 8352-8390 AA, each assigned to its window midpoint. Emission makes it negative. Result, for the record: 2.5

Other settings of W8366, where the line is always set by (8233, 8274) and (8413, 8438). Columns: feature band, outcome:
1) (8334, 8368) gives 0.8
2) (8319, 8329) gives 0.5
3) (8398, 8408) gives 0.3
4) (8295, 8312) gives 0.8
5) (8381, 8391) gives 0.2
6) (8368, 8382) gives 0.0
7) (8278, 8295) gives -0.3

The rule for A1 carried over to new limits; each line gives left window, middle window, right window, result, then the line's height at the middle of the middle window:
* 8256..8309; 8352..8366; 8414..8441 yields 0.60 AA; 9.12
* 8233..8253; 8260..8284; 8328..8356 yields -0.80 AA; 9.18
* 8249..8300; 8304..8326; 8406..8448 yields 1.66 AA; 9.24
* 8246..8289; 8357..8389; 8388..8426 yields 0.61 AA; 9.13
